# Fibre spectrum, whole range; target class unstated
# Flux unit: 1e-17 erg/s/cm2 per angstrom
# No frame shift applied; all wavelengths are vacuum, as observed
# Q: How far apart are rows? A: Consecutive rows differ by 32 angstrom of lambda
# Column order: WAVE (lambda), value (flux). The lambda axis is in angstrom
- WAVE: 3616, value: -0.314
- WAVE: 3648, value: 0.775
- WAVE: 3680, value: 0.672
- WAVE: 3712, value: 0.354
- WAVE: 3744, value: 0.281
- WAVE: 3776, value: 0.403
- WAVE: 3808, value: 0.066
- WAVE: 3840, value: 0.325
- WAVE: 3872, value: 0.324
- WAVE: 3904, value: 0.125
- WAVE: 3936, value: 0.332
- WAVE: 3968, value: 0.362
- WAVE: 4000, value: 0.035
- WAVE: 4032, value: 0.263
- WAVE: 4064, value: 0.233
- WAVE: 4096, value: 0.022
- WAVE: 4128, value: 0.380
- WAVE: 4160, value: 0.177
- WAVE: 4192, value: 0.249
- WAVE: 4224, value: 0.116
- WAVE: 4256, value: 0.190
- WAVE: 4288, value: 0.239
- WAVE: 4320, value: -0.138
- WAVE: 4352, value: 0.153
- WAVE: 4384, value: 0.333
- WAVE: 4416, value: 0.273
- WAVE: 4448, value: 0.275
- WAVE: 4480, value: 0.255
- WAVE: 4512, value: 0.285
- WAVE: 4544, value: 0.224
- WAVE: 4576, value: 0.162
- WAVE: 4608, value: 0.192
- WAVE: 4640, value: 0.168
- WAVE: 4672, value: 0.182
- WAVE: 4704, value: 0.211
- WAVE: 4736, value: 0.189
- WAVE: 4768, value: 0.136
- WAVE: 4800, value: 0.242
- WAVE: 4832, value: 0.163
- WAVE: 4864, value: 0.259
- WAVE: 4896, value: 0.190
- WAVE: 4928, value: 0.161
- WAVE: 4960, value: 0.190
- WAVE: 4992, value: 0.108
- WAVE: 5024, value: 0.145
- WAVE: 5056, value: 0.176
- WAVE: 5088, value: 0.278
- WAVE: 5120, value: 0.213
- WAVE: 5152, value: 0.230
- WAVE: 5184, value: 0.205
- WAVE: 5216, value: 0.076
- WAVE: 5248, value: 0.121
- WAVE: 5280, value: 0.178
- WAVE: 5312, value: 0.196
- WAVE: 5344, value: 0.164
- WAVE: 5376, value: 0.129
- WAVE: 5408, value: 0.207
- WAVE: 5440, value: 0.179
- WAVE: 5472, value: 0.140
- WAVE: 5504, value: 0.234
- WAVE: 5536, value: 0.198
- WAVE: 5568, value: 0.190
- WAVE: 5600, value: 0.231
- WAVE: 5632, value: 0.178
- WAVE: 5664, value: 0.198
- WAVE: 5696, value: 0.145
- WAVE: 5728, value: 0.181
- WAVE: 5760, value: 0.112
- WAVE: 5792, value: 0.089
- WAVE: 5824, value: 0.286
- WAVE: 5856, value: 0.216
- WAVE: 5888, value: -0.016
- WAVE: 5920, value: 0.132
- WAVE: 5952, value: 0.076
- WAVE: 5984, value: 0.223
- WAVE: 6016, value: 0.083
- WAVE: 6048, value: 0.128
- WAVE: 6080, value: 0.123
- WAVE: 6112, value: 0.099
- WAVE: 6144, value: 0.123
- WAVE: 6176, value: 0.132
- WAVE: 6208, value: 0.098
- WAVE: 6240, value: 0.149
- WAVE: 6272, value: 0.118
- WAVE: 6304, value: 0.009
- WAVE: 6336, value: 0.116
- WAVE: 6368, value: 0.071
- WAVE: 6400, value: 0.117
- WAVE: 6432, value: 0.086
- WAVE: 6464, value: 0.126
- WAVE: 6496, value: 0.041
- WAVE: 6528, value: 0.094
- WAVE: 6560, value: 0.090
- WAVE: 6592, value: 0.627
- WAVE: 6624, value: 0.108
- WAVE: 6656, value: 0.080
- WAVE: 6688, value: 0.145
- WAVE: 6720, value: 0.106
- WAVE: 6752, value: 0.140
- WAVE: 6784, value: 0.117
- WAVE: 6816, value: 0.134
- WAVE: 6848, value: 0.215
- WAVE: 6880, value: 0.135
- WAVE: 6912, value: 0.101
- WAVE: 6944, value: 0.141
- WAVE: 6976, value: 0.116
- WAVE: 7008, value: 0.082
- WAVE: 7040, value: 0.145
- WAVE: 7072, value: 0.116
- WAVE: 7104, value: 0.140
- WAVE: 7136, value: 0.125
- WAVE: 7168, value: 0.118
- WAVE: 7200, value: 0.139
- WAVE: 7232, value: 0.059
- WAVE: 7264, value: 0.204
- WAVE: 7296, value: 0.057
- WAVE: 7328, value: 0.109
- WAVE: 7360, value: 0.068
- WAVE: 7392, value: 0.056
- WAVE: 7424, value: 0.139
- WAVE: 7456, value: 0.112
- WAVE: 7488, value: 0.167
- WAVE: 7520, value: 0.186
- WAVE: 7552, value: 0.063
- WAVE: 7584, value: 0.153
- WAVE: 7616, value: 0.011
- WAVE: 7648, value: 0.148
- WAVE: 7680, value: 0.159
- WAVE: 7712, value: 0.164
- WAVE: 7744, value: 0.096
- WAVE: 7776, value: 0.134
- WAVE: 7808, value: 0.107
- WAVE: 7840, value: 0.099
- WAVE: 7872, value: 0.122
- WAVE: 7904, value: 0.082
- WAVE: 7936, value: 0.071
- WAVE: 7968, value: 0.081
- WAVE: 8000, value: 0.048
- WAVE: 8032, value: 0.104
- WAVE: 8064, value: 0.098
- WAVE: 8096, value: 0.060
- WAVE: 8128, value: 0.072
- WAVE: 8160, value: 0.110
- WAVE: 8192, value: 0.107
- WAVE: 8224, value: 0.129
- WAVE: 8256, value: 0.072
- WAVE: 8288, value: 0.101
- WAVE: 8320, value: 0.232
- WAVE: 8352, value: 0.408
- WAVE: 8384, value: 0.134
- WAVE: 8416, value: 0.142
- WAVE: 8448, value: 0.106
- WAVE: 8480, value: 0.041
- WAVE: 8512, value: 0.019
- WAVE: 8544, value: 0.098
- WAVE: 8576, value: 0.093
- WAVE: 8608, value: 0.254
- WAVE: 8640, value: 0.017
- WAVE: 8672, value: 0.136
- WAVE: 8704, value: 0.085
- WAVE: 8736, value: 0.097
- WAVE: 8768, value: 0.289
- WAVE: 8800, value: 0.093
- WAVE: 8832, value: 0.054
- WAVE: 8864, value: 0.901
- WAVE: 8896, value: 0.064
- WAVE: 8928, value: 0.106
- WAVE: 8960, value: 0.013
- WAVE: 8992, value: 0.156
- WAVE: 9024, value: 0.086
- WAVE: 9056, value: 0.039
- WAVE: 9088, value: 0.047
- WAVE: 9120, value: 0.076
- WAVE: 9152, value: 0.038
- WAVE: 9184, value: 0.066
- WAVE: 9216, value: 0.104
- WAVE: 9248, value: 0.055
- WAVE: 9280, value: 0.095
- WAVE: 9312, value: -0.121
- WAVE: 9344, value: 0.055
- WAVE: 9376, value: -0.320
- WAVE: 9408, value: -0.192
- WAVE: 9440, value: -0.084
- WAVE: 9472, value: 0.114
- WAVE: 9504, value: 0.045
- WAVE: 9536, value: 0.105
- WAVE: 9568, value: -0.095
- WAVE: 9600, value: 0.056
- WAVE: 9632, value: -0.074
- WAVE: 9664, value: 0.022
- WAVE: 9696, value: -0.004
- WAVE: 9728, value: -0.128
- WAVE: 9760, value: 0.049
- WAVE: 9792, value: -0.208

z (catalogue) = 0.77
